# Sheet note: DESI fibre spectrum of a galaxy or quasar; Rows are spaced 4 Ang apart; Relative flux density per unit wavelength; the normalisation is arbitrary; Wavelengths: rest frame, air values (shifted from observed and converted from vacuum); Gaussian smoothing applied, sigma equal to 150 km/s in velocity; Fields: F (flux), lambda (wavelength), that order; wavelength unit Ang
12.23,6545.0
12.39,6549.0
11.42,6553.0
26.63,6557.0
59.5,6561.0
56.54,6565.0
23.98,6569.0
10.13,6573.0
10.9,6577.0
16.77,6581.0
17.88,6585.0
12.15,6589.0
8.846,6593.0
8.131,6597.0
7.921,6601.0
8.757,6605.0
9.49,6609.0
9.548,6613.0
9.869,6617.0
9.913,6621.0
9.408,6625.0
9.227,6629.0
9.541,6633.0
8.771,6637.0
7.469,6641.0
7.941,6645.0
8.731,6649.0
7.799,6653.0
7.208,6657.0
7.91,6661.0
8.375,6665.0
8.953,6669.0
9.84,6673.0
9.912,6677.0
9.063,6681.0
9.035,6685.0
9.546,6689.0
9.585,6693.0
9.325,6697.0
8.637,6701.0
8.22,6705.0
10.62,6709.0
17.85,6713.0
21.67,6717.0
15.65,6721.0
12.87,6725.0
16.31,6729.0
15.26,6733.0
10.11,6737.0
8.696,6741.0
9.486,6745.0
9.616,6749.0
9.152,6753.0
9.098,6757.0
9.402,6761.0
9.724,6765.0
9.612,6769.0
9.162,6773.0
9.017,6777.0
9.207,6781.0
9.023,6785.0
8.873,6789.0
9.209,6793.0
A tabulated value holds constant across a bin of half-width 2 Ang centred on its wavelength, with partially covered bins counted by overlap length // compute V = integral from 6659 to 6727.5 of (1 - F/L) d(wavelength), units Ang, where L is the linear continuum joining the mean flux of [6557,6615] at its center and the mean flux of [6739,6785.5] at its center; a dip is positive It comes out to 8.9 Ang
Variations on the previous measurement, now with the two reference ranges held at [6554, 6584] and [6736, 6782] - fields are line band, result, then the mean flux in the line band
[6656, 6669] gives 7.5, 8.05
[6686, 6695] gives 3.7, 9.51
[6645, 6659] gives 8.5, 7.92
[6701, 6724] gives -0.7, 14.2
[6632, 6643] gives 6.6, 8.51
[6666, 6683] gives 8.0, 9.38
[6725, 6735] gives -2.4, 15.2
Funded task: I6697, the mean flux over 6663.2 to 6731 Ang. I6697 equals 11.5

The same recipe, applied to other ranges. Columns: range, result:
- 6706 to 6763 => 12.5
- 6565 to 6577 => 22.6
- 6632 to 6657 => 8.24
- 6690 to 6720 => 12.3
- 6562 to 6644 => 13.8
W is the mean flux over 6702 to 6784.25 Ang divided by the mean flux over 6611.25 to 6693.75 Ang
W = 1.3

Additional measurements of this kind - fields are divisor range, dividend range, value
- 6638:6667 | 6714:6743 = 1.82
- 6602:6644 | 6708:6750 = 1.49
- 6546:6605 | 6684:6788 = 0.56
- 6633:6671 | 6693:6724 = 1.57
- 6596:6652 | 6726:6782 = 1.16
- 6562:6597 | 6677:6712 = 0.47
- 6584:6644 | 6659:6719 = 1.10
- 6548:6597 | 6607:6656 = 0.41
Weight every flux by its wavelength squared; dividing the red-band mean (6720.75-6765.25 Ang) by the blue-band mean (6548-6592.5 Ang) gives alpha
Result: 0.51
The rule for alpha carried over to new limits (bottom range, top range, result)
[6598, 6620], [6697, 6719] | 1.47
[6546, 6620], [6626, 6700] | 0.51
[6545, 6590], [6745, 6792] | 0.42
